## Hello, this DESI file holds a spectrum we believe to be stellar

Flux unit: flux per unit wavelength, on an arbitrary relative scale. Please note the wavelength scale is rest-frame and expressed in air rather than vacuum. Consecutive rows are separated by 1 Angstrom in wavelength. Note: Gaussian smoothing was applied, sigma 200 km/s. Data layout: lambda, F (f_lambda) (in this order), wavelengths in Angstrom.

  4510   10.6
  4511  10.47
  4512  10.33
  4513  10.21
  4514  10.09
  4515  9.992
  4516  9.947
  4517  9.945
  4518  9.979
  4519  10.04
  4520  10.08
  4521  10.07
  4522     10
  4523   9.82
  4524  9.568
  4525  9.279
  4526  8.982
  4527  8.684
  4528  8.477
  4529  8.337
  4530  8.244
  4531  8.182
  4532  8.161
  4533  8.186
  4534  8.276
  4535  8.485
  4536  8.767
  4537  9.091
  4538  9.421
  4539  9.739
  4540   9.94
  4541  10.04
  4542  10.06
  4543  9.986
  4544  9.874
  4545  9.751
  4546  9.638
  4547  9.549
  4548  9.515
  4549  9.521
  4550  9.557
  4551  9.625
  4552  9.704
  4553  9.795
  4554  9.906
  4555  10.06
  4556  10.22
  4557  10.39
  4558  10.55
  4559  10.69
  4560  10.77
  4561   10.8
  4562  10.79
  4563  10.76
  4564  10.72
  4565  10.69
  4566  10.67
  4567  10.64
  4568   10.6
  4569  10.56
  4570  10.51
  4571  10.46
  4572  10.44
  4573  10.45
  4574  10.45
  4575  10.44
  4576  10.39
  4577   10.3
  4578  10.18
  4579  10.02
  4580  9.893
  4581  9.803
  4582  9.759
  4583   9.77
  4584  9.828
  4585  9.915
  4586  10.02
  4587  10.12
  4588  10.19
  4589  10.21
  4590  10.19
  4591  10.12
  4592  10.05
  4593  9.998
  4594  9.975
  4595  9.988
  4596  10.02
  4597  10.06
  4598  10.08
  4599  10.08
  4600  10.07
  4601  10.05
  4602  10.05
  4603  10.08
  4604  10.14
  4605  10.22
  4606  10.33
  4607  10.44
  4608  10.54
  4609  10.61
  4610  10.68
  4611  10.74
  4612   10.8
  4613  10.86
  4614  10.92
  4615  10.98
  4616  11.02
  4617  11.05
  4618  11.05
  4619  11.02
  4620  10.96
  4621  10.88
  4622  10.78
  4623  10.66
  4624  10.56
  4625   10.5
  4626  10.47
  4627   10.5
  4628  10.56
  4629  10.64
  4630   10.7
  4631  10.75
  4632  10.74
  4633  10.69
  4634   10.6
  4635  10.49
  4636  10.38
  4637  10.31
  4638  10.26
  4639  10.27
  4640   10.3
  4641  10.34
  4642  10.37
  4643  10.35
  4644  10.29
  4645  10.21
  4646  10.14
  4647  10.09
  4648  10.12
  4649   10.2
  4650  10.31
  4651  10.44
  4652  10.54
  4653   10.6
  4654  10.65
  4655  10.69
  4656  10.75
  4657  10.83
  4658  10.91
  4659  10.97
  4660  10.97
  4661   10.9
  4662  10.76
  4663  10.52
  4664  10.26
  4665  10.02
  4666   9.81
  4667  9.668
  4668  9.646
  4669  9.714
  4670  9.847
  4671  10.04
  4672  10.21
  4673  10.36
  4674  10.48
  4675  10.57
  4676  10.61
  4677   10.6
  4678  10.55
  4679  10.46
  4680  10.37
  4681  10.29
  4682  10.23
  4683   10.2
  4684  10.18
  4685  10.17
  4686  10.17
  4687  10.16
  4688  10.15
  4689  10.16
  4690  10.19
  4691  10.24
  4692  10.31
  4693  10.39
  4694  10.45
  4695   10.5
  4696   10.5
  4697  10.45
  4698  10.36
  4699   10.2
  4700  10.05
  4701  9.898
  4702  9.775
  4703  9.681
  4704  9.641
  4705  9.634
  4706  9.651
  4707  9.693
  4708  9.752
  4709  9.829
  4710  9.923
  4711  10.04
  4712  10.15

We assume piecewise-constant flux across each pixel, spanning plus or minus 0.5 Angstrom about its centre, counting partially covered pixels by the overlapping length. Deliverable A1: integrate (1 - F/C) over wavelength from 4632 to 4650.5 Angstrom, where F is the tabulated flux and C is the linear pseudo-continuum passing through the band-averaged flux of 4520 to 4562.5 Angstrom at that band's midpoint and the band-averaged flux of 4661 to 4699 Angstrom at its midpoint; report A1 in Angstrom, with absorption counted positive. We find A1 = -0.5 Angstrom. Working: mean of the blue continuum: 9.54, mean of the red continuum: 10.3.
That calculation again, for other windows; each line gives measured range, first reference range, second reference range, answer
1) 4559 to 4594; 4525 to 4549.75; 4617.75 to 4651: -2.3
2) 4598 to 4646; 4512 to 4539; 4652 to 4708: -3.1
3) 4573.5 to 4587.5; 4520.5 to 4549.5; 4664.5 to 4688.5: -0.8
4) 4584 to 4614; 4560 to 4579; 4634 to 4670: 0.7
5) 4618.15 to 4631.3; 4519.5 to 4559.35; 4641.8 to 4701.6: -0.9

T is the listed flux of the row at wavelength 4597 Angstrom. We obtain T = 10.06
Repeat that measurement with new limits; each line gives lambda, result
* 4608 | 10.54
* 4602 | 10.05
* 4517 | 9.945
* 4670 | 9.847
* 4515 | 9.992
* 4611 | 10.74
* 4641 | 10.34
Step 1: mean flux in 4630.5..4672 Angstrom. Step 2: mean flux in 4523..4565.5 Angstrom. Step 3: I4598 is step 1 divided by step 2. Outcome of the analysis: 1.08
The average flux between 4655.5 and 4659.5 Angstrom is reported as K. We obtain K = 10.9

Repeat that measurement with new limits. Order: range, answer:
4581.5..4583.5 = 9.76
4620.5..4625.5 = 10.7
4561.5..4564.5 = 10.8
